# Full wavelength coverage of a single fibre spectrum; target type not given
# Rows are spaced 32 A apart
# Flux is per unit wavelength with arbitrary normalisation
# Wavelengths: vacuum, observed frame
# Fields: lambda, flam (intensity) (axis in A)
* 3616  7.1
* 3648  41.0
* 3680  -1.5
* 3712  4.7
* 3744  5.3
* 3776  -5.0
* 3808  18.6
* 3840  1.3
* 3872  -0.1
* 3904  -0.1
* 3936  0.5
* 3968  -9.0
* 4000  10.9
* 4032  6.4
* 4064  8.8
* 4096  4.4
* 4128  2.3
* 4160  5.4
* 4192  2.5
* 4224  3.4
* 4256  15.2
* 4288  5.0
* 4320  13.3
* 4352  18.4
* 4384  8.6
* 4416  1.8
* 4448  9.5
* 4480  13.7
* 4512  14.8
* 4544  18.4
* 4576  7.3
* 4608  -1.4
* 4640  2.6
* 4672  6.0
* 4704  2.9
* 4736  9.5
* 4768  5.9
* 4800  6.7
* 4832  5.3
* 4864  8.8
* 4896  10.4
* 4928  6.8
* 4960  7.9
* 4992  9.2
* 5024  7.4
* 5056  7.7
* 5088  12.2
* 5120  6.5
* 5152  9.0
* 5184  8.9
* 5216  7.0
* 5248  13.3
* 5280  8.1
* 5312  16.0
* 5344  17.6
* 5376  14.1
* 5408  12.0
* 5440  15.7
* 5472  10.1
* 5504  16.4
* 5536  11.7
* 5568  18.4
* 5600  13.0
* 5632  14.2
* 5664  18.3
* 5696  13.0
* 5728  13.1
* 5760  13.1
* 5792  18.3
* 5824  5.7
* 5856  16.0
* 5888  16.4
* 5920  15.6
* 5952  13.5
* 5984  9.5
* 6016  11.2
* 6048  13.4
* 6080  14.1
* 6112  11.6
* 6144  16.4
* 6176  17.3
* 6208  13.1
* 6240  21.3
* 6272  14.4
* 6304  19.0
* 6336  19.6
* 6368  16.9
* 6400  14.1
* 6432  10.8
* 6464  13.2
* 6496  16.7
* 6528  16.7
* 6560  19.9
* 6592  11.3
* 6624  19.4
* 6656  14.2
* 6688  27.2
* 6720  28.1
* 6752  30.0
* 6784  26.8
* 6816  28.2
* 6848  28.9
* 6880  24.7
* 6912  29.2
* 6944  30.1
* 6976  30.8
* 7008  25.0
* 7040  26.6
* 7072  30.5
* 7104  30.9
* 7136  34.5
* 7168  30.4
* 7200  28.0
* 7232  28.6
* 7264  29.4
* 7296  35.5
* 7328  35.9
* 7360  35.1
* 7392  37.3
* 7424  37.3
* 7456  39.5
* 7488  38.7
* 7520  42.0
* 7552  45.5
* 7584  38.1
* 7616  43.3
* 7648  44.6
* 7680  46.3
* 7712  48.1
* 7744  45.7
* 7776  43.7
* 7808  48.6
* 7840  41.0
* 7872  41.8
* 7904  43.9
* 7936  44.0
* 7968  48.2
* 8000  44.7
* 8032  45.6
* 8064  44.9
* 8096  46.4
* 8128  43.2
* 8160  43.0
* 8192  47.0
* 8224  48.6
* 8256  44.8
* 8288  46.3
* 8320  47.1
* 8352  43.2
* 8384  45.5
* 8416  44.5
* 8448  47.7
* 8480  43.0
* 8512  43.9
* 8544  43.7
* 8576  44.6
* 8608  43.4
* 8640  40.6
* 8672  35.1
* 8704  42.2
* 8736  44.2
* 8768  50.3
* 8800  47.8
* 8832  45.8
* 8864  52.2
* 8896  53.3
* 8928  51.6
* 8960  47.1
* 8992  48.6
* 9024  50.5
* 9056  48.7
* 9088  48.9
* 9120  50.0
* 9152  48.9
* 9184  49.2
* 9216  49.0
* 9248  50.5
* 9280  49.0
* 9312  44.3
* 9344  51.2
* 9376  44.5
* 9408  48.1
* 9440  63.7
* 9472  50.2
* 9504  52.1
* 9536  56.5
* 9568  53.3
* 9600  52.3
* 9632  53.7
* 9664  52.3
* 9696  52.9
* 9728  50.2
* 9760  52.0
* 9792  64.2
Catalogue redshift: 0.675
